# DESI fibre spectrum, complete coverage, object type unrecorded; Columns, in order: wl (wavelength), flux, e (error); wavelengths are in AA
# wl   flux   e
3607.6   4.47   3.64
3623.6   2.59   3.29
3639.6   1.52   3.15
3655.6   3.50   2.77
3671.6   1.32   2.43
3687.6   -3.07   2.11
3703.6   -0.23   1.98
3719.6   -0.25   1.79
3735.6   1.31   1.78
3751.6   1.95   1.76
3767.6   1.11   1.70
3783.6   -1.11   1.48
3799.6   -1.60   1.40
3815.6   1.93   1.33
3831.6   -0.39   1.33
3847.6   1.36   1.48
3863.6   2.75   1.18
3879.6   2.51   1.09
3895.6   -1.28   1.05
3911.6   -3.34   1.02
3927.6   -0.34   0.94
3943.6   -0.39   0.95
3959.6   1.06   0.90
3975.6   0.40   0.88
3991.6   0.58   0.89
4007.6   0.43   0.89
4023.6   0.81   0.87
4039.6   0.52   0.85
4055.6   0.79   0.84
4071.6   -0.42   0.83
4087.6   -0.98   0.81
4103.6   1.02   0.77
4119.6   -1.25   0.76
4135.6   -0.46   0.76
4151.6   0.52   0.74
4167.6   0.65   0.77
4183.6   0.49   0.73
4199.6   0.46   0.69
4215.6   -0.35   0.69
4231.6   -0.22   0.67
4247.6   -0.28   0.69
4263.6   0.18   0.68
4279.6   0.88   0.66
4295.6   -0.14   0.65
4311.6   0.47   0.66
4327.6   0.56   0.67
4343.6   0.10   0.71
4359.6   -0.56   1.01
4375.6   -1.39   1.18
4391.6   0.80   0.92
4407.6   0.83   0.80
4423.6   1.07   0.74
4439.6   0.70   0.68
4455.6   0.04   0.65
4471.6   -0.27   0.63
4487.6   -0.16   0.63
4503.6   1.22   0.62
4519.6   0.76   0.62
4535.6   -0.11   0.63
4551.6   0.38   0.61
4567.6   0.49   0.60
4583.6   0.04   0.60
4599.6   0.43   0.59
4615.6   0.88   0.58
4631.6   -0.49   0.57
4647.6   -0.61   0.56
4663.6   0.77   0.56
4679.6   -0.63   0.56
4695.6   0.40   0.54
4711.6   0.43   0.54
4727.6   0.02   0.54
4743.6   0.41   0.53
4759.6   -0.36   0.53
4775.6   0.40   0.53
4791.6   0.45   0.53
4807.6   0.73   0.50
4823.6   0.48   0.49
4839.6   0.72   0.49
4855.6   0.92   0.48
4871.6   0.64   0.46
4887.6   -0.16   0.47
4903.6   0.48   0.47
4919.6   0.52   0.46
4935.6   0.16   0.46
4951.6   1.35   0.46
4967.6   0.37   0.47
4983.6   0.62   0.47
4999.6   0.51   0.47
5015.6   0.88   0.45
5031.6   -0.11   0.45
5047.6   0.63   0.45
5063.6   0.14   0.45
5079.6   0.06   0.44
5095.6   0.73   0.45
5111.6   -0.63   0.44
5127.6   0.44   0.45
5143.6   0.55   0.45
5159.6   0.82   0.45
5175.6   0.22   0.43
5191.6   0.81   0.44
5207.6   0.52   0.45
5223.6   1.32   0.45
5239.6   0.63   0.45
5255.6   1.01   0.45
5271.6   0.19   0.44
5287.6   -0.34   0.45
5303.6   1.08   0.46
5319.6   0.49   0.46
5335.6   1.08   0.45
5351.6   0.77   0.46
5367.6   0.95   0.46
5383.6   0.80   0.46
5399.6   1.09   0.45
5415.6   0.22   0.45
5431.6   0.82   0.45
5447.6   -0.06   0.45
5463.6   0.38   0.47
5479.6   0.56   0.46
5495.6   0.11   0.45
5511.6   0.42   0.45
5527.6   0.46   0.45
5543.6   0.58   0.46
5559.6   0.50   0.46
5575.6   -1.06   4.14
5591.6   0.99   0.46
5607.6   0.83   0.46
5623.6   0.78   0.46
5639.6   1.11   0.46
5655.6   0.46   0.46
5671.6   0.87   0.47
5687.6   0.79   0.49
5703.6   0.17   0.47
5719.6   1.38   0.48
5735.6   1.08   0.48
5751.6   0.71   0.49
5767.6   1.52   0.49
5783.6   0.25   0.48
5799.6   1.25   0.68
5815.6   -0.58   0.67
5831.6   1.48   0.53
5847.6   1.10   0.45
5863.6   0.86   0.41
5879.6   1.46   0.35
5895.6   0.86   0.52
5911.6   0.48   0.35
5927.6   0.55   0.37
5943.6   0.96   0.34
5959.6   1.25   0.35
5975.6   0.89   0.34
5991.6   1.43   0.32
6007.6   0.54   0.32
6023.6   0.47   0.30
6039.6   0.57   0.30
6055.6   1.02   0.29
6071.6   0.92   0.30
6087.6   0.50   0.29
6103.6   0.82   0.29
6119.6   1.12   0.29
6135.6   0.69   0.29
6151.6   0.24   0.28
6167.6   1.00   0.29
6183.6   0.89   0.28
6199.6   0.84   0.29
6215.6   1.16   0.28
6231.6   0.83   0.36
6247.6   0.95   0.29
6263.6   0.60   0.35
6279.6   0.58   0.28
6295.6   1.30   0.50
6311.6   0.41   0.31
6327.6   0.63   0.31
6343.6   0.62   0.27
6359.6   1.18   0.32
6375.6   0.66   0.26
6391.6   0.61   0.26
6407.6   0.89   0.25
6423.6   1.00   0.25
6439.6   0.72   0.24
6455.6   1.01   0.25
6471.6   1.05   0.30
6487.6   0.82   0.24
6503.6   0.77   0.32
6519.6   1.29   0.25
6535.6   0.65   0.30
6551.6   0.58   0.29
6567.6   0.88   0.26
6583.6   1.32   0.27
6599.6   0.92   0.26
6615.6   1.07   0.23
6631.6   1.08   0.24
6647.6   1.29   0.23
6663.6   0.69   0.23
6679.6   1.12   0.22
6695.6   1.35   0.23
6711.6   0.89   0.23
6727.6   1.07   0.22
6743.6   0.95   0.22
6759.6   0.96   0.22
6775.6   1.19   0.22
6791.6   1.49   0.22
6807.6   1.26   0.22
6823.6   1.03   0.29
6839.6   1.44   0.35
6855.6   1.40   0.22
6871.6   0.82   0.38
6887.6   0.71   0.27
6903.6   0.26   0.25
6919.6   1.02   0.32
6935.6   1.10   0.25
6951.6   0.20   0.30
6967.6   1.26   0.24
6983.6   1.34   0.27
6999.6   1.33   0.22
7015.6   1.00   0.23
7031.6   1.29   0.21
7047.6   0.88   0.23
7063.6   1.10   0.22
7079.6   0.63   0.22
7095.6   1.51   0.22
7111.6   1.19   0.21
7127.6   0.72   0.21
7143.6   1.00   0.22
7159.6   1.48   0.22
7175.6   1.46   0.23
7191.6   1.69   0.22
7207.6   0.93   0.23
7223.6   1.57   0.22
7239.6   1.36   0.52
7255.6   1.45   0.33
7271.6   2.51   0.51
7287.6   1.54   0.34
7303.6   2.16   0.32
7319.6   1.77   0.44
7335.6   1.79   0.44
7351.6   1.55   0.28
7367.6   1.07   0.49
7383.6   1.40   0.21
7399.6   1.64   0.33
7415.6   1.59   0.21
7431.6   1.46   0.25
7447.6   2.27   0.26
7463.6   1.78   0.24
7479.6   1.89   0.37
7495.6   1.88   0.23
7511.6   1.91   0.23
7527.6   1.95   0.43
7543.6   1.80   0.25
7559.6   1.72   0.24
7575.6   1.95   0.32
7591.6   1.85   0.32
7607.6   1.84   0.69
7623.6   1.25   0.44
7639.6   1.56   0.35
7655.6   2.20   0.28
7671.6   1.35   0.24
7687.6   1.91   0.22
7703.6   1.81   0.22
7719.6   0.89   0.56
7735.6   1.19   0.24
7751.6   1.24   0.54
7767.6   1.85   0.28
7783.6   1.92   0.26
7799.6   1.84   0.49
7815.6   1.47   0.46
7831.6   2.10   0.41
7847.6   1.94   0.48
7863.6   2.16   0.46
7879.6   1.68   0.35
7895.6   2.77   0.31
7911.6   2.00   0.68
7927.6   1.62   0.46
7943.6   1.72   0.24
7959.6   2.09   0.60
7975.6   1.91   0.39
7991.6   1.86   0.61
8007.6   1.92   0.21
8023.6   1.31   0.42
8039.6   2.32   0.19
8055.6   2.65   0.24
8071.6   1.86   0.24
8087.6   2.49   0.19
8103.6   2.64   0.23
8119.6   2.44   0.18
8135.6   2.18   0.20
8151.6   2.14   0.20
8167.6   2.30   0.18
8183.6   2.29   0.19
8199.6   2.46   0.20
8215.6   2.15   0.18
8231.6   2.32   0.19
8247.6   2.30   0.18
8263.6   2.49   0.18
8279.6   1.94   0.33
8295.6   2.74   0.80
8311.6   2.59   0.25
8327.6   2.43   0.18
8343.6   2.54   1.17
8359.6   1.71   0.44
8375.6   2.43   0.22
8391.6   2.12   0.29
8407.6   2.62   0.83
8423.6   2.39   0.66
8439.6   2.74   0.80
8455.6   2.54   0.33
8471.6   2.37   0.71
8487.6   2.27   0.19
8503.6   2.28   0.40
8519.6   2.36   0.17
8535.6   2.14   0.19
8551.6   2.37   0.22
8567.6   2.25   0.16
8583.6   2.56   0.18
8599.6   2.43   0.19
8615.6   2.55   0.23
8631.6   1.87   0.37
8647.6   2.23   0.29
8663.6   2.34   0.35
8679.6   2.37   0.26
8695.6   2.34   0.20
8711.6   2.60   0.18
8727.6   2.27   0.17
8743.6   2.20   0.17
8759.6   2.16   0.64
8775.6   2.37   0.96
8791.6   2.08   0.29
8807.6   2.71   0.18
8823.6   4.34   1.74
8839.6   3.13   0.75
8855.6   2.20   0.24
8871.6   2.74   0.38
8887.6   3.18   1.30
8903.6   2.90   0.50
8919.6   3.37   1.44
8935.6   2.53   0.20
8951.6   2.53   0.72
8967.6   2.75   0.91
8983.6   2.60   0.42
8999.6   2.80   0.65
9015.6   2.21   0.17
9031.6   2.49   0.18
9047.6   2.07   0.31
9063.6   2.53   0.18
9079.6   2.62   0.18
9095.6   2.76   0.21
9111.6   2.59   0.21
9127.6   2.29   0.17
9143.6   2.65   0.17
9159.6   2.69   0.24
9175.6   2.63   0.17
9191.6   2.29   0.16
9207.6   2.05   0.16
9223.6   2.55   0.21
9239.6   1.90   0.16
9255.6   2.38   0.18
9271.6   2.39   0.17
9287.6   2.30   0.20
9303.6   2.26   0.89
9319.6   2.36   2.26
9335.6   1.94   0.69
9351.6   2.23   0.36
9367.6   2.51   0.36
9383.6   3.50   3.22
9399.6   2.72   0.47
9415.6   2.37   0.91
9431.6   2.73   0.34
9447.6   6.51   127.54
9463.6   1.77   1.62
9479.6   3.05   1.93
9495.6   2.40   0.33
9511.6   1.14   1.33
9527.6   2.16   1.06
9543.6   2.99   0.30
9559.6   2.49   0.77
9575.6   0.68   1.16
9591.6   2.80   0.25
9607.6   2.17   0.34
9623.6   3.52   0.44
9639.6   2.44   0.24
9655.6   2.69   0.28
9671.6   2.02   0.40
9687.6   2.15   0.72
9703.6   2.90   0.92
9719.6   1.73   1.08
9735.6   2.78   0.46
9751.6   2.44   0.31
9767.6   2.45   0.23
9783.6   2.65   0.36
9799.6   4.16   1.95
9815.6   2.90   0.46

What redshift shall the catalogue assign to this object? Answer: 0.797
